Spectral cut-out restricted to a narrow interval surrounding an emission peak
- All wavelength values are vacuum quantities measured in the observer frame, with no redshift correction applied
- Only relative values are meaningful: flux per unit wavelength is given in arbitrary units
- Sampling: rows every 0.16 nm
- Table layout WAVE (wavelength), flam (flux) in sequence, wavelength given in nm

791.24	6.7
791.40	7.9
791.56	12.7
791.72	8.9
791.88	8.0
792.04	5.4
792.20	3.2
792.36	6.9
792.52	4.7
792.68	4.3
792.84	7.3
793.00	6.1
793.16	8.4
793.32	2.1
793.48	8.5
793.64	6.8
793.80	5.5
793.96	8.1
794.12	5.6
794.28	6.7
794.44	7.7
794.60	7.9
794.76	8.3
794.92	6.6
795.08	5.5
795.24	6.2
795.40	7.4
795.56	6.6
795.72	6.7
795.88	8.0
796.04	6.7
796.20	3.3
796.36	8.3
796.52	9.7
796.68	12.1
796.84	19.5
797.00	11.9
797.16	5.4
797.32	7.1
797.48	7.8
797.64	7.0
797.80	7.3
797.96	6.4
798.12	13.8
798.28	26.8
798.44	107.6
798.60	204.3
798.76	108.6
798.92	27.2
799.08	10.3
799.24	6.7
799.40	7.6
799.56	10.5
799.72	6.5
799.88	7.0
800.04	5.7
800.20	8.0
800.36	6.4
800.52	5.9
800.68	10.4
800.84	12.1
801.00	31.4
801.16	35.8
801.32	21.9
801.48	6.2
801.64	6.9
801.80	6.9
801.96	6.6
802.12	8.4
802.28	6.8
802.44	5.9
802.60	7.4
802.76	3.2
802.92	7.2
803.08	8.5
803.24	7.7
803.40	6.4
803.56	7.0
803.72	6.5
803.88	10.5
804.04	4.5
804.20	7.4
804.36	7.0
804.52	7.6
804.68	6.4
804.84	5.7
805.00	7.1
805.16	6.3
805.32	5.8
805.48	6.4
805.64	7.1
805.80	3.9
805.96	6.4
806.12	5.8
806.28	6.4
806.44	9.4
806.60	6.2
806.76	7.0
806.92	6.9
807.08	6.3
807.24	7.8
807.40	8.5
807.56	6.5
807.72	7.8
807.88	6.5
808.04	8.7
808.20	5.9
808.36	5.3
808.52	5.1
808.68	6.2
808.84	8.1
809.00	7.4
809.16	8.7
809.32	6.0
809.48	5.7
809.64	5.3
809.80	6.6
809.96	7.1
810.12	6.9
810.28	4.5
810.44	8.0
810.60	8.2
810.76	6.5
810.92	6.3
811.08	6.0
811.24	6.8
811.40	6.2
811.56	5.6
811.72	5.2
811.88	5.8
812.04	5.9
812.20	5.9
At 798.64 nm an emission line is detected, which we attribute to Halpha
